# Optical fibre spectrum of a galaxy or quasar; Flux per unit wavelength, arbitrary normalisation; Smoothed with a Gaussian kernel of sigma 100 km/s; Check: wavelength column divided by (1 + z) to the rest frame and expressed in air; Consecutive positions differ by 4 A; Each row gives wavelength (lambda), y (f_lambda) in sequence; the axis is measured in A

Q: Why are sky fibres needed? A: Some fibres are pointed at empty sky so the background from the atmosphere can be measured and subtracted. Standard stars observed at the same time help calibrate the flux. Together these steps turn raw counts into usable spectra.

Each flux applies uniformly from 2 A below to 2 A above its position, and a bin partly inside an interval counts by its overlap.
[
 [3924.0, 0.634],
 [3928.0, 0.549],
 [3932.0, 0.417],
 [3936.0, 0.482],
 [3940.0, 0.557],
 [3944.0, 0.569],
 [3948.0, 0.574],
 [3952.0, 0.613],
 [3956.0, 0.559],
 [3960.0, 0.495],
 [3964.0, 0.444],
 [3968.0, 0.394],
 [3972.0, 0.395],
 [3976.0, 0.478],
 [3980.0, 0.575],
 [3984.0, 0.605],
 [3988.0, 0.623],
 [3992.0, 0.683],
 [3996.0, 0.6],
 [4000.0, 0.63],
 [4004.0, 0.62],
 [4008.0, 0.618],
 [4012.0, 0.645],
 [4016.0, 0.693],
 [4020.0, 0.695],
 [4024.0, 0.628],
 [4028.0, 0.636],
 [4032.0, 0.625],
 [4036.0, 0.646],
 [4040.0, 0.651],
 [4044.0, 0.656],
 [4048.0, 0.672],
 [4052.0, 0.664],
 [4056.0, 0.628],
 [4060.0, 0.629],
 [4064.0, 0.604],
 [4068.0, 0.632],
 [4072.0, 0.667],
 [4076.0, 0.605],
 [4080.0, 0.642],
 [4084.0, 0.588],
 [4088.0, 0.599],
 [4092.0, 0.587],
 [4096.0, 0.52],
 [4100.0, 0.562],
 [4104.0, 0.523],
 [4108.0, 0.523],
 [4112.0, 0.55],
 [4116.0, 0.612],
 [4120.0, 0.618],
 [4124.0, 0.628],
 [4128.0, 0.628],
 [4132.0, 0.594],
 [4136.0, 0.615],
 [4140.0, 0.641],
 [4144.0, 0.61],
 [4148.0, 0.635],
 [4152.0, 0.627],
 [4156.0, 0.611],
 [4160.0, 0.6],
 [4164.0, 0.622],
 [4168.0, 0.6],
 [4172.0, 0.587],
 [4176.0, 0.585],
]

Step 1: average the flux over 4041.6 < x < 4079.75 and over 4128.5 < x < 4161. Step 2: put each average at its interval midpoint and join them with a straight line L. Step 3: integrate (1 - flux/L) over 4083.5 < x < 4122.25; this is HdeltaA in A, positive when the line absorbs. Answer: 3.8 A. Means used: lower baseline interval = 0.64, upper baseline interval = 0.618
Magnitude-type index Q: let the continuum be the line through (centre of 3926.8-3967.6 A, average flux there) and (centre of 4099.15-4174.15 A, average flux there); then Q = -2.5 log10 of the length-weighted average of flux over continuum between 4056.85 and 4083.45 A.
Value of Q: -0.10 mag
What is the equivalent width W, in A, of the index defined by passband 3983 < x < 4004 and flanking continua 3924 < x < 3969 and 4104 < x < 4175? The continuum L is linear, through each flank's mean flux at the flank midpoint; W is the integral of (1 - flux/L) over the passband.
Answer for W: -3.4 A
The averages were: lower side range 0.522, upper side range 0.603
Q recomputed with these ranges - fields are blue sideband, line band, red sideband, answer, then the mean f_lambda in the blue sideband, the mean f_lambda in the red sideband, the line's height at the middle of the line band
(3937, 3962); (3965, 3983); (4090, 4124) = 0.19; 0.558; 0.566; 0.559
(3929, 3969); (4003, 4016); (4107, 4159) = -0.17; 0.514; 0.609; 0.545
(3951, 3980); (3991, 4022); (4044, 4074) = -0.17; 0.484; 0.643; 0.554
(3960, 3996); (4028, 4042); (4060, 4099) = -0.12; 0.527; 0.605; 0.571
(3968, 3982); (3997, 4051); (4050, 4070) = -0.15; 0.47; 0.631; 0.563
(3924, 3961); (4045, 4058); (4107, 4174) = -0.14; 0.541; 0.607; 0.578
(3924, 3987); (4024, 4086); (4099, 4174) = -0.13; 0.519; 0.6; 0.564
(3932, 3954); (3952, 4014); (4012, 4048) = 0.07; 0.546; 0.654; 0.596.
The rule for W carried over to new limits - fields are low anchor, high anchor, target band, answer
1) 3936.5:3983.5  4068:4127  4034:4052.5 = -3.2 A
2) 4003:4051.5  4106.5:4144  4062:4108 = 2.3 A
